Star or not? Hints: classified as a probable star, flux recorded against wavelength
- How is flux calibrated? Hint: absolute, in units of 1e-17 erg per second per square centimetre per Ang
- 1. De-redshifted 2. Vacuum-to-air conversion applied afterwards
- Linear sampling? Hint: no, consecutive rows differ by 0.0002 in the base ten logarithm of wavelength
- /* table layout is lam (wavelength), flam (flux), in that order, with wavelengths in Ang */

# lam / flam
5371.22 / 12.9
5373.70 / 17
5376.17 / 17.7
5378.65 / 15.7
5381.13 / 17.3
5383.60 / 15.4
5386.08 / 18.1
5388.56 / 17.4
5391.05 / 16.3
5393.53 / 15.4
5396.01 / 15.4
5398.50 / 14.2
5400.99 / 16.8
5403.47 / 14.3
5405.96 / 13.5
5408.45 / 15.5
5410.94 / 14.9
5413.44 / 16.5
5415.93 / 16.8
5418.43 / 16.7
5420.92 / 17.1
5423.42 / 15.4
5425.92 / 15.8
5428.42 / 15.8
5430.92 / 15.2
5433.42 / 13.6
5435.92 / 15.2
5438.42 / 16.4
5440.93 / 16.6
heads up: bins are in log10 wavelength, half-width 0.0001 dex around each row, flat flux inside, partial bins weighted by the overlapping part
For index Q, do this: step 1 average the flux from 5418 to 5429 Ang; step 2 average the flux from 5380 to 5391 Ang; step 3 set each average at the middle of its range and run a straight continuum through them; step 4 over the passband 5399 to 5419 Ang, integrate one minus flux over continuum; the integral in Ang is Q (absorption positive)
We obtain 1.1 Ang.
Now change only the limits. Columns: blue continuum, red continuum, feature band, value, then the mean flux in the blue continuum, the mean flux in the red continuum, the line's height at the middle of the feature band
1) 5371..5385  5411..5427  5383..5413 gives 1.17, 16.3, 16.3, 16.3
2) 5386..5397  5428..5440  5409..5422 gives -0.50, 16.4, 15.2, 15.7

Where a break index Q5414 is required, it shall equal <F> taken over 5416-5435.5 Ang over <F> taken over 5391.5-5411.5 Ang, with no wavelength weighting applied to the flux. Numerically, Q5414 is 1.04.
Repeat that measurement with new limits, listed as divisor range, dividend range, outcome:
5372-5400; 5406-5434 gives 0.96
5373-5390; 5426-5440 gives 0.90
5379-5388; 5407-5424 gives 0.96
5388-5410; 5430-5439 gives 0.98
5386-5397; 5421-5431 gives 0.96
